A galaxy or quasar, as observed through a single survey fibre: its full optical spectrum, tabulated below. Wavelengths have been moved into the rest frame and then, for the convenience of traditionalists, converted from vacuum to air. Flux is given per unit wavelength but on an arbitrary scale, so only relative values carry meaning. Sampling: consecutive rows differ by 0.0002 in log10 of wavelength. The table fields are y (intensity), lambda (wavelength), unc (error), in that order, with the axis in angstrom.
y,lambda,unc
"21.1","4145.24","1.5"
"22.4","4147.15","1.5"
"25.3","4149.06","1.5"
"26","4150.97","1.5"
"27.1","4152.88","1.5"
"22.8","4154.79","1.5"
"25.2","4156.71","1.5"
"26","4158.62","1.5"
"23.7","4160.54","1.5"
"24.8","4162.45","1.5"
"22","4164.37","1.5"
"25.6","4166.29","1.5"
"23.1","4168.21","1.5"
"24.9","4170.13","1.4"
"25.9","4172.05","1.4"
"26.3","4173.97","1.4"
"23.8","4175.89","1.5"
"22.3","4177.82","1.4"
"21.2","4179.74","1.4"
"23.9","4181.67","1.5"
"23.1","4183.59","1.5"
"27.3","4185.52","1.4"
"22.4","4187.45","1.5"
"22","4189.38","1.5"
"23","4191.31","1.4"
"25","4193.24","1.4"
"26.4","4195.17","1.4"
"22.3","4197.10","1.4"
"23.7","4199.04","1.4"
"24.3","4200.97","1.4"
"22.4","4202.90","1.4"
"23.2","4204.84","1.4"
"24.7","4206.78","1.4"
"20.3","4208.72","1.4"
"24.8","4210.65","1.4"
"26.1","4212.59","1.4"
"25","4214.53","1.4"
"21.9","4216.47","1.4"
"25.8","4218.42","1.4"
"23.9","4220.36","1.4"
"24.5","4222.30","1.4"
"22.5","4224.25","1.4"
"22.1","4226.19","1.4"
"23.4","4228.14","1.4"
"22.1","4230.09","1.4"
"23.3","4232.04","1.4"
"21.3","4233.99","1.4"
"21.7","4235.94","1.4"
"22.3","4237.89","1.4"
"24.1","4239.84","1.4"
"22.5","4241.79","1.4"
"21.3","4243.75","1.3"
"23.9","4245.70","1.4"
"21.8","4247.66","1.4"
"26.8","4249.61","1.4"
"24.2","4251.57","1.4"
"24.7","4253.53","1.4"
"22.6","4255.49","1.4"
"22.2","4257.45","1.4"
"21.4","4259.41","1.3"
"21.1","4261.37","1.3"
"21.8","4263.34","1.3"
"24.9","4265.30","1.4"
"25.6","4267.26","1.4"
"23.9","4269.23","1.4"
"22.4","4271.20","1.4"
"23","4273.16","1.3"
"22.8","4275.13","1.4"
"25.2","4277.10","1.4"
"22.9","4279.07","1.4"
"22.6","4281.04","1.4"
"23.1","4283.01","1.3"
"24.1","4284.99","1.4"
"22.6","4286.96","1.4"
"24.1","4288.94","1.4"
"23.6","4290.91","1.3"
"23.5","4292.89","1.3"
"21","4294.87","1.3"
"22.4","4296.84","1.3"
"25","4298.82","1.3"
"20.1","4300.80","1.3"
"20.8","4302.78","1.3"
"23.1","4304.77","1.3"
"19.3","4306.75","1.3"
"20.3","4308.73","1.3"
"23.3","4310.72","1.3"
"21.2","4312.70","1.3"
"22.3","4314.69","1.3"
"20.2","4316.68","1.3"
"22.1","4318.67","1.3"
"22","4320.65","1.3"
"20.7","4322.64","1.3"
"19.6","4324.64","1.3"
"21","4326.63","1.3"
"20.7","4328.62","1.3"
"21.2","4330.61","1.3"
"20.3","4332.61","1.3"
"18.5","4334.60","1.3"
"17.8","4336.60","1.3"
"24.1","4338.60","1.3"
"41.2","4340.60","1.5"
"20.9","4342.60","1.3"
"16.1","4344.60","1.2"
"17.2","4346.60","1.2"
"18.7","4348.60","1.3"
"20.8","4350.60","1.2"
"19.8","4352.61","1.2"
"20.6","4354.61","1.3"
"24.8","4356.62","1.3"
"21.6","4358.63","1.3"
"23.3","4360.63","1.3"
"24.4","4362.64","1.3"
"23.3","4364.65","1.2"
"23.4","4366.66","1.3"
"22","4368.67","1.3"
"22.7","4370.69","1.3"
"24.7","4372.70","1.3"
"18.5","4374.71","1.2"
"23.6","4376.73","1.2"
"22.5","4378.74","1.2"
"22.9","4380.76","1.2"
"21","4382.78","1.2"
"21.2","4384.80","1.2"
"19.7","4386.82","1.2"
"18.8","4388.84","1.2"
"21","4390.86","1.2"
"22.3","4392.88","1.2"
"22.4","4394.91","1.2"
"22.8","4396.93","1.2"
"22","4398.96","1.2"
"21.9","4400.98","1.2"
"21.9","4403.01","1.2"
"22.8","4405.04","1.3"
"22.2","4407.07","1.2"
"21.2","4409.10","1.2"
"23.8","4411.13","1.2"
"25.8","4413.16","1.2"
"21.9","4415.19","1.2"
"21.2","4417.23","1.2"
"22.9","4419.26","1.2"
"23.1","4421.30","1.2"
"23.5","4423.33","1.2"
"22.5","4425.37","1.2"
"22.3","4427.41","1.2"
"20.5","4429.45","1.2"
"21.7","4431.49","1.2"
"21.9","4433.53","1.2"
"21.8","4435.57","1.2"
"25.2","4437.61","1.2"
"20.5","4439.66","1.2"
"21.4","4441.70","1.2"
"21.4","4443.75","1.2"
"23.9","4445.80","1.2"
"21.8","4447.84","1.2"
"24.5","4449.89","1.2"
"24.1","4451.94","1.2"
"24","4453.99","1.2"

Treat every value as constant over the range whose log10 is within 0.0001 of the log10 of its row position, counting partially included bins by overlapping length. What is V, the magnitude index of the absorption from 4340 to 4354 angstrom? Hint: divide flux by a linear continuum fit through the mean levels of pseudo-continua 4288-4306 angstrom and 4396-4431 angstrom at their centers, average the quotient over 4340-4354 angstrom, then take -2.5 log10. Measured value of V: 0.05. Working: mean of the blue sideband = 22.6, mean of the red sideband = 22.5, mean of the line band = 21.5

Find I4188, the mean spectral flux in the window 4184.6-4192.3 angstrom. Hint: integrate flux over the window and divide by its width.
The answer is 23.6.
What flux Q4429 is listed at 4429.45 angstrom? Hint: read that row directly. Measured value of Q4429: 20.5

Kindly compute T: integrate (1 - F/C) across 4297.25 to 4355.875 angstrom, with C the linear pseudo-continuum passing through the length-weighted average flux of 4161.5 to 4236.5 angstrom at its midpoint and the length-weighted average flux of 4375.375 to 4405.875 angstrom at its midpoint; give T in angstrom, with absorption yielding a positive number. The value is 2.7 angstrom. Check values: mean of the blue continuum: 23.7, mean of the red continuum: 21.7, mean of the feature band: 21.4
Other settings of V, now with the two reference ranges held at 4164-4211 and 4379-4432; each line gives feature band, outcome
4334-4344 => -0.084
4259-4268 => 0.008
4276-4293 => -0.024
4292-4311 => 0.051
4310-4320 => 0.047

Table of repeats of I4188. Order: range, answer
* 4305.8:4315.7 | 21.3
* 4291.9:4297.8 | 22.3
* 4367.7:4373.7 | 23.1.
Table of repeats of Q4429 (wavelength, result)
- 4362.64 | 24.4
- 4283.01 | 23.1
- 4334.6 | 18.5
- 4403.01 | 21.9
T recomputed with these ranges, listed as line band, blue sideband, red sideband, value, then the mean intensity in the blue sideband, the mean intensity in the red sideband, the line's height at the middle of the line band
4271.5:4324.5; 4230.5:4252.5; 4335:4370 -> 0.8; 23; 22.3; 22.6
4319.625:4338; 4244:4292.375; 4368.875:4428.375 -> 2.0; 23.4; 22.2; 22.8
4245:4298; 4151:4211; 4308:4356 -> -2.1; 24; 21.3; 22.4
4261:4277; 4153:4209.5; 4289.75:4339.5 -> -0.8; 23.9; 21.4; 22.2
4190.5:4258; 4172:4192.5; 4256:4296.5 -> -0.1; 23.7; 23.1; 23.4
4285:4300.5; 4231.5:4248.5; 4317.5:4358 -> -0.9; 22.5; 21.4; 21.9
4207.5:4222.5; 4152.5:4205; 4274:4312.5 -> -0.3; 24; 22.6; 23.6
